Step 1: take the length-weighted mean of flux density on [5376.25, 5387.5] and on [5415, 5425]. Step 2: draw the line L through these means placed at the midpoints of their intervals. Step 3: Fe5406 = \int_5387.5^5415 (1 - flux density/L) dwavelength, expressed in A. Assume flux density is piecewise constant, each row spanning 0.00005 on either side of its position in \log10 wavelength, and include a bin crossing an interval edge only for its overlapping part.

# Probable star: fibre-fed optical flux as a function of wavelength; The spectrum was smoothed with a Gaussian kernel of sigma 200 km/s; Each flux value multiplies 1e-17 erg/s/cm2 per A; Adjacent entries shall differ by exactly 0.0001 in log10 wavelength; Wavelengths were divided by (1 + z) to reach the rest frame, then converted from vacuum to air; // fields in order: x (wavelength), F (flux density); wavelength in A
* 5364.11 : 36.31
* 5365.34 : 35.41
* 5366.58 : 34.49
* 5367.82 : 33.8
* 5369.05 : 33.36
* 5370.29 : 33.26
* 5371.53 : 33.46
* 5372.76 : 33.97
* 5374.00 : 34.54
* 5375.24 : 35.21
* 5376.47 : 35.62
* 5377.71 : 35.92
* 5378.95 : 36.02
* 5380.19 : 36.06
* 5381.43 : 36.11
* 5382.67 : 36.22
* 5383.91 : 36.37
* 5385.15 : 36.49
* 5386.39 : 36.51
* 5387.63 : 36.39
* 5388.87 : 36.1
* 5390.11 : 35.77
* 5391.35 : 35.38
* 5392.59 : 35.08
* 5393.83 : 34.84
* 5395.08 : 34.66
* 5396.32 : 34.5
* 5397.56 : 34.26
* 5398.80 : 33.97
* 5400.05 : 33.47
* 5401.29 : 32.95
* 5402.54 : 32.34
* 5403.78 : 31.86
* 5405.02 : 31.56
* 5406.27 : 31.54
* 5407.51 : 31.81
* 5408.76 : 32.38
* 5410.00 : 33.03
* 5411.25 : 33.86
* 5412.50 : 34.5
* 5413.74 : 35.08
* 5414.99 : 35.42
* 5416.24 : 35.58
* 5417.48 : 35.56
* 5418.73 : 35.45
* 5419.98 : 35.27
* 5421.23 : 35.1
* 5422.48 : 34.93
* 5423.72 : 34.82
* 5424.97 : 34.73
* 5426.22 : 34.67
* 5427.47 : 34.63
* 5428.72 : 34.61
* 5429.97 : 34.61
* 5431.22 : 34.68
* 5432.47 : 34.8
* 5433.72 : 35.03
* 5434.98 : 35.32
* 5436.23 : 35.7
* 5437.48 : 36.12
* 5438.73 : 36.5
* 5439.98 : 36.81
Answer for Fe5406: 1.40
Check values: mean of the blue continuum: 36.2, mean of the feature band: 33.9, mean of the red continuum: 35.2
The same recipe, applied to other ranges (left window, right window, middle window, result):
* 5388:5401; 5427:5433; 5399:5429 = 0.7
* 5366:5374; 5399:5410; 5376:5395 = -1.6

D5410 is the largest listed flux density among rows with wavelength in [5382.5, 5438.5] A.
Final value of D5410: 36.51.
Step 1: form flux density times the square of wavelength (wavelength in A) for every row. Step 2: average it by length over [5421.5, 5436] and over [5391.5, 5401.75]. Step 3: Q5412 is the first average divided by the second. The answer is 1.03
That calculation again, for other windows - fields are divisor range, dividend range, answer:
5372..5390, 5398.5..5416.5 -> 0.94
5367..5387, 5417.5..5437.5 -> 1.01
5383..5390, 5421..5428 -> 0.97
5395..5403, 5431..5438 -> 1.06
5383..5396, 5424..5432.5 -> 0.98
